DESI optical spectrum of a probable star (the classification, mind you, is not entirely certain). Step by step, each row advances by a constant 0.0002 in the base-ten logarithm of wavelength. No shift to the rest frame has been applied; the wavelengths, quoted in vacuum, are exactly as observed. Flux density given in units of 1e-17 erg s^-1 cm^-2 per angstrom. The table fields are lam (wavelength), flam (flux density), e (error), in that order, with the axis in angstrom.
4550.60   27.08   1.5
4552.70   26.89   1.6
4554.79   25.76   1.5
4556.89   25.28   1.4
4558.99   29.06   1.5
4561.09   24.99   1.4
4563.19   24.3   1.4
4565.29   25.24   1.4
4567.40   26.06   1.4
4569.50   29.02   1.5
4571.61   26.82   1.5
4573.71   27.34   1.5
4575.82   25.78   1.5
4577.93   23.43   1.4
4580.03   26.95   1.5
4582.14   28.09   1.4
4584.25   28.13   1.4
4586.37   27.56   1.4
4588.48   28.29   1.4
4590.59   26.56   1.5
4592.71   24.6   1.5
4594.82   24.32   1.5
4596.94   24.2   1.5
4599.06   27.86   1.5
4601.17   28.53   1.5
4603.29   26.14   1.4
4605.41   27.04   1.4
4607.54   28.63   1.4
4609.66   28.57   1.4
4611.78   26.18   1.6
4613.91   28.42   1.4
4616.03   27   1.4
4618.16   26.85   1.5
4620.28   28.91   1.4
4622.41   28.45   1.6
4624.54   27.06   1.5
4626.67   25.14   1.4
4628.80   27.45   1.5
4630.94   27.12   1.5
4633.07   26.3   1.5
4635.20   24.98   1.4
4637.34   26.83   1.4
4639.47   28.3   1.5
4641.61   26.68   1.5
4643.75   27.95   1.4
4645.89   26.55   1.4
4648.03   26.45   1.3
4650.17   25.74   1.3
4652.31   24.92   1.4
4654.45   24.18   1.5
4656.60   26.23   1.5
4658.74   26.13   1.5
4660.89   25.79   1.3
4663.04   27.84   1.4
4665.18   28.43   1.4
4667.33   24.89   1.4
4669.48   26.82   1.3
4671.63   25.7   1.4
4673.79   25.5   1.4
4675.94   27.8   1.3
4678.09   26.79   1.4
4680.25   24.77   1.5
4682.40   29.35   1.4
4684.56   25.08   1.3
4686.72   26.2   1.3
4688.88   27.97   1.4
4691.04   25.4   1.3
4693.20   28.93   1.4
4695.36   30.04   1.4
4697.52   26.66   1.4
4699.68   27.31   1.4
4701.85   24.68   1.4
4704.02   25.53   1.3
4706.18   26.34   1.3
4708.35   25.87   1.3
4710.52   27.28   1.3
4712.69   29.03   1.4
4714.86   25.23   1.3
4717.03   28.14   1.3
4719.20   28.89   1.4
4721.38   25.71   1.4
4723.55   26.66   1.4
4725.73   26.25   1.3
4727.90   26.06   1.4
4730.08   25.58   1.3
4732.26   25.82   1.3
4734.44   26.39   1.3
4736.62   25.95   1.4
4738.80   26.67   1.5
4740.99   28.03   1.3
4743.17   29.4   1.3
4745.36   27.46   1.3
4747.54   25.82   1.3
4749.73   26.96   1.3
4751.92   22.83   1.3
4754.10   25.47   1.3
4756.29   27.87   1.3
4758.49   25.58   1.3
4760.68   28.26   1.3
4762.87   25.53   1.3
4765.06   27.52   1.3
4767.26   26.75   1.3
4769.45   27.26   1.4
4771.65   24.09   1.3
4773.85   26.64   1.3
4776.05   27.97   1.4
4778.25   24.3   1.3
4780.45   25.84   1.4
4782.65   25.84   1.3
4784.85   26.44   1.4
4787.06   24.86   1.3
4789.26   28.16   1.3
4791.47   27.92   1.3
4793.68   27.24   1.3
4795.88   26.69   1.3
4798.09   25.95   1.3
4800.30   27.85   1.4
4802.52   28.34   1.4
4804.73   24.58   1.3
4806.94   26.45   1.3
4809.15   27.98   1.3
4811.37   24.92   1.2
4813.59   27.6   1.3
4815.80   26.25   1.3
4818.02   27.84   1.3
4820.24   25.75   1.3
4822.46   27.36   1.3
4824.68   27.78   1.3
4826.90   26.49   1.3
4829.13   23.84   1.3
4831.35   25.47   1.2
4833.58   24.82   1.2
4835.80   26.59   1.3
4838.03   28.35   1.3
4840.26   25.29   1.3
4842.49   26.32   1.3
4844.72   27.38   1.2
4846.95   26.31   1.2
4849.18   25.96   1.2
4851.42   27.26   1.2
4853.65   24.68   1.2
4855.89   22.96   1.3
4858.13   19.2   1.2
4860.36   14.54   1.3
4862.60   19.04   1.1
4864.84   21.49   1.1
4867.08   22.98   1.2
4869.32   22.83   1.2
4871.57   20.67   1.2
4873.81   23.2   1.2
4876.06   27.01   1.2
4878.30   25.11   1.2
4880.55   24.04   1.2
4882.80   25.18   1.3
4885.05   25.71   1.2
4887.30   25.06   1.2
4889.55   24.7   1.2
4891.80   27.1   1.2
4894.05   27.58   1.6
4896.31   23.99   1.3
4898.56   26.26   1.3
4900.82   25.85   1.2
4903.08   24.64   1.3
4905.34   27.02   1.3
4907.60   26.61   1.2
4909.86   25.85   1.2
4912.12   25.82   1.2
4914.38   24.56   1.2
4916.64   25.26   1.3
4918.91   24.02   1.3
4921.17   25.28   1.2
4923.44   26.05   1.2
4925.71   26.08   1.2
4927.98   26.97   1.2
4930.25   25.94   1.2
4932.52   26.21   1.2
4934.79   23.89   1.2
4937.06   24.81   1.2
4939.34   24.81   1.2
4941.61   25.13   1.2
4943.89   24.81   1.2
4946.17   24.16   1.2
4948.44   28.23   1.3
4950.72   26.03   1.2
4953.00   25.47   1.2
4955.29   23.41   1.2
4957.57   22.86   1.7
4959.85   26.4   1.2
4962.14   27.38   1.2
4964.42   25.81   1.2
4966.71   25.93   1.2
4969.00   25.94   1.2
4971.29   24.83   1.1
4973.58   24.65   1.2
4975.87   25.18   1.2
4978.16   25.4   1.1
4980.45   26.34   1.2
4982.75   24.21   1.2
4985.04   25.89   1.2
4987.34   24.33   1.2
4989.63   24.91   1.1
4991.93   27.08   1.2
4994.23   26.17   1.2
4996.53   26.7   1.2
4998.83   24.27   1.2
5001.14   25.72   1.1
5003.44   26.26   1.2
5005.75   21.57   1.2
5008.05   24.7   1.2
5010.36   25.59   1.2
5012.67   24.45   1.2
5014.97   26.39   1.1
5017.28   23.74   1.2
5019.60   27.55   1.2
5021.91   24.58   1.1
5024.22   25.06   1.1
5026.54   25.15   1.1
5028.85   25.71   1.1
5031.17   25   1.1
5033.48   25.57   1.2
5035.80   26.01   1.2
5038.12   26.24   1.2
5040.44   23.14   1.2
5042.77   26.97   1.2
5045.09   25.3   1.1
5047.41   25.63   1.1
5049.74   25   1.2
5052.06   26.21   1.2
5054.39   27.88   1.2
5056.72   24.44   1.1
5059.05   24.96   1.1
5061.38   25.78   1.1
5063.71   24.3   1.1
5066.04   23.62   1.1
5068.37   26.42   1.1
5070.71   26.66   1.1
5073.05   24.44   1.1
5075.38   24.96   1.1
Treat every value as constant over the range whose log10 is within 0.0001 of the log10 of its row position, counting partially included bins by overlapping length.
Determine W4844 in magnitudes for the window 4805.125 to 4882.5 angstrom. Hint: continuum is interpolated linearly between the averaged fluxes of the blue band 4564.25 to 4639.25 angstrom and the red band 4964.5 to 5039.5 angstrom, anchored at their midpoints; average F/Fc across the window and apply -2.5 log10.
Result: 0.05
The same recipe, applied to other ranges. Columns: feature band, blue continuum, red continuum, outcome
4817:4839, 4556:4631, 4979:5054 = -0.016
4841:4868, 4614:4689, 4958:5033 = 0.119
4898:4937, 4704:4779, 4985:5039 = 0.006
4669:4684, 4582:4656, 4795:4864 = -0.006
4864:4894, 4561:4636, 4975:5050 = 0.061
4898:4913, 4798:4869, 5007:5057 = -0.029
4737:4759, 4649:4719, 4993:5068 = -0.009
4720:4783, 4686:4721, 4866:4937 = 0.010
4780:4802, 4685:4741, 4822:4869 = -0.057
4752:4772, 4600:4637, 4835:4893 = -0.040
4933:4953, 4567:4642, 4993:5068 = 0.015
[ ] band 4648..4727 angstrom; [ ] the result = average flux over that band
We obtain 26.6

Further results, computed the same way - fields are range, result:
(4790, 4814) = 26.9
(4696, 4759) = 26.6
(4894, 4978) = 25.5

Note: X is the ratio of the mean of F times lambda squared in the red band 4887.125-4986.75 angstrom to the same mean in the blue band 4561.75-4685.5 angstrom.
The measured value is 1.1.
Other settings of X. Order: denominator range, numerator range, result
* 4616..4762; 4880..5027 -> 1.06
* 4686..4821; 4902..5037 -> 1.04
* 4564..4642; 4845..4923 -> 1.02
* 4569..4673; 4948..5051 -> 1.11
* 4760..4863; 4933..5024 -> 1.05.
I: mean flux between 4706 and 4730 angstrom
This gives 26.8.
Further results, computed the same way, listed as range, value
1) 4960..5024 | 25.4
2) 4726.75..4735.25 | 26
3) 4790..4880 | 25.2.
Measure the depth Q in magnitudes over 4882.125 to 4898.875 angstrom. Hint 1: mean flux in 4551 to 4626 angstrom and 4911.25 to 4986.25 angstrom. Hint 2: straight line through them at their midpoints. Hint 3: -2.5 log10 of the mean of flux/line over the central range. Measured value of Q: 0.00 mag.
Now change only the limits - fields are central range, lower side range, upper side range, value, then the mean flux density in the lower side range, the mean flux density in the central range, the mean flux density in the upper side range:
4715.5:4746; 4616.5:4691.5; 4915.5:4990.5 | -0.03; 26.6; 26.9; 25.4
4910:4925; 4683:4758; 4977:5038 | 0.02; 26.7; 25.2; 25.3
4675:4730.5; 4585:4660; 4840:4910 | -0.03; 26.7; 26.8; 24.4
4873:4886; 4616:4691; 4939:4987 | 0.03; 26.6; 25.1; 25.4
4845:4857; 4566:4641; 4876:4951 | 0.01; 26.9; 25.6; 25.6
